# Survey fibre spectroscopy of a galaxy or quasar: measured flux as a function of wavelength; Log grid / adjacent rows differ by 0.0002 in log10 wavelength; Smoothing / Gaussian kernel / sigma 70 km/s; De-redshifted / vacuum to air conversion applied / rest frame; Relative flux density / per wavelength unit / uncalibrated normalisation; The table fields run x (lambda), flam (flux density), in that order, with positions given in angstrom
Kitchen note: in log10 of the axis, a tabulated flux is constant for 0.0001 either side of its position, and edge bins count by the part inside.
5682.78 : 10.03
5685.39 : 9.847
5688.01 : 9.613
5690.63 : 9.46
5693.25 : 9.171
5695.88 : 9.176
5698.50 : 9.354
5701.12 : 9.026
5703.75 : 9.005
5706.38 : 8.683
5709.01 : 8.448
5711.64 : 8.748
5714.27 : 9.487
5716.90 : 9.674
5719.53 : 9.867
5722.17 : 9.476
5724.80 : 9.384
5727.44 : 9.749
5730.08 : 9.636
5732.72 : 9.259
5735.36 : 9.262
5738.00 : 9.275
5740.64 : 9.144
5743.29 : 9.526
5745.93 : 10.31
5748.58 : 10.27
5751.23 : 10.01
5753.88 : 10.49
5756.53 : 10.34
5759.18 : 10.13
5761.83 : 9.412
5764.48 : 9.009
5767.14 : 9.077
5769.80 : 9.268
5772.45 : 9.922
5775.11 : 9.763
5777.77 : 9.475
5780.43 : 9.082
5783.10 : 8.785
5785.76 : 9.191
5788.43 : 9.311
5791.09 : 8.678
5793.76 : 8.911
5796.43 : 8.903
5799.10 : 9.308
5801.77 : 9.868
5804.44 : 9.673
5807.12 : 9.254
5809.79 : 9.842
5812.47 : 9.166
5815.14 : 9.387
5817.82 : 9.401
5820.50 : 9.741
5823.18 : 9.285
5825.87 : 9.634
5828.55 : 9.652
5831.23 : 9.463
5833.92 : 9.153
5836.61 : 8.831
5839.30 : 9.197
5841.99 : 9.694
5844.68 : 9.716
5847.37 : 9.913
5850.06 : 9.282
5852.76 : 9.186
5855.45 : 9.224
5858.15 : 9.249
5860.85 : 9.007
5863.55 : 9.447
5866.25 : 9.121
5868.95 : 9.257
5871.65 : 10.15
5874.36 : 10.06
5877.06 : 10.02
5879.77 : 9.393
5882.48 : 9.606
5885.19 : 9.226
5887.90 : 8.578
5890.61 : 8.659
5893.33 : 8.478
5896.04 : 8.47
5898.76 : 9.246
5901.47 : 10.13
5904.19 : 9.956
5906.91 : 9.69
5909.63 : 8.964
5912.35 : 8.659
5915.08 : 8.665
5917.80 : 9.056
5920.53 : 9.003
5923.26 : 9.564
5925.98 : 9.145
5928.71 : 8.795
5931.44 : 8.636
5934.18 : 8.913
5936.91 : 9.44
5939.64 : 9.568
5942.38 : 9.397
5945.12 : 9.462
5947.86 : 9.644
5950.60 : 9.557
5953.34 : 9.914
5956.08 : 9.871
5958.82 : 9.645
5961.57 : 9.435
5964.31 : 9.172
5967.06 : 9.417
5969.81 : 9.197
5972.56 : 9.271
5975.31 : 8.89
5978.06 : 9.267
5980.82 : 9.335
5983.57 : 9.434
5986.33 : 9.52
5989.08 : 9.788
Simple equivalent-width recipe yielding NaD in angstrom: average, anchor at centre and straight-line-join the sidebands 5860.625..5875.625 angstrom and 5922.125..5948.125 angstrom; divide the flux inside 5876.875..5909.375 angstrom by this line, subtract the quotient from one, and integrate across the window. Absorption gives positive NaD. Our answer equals 0.6 angstrom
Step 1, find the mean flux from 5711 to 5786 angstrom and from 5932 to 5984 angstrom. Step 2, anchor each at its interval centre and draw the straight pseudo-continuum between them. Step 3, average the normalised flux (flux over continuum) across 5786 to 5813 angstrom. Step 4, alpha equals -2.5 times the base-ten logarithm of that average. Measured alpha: 0.03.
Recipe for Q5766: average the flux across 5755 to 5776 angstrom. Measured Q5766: 9.62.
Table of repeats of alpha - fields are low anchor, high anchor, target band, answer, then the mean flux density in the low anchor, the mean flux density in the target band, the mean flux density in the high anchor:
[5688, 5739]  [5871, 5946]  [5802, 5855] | -0.02 mag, 9.28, 9.45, 9.24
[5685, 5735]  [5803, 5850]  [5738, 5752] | -0.05 mag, 9.31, 9.79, 9.47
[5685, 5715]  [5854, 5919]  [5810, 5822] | -0.03 mag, 9.14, 9.46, 9.26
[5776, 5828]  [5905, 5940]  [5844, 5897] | -0.01 mag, 9.32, 9.3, 9.09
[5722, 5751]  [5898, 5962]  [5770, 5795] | 0.03 mag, 9.59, 9.24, 9.35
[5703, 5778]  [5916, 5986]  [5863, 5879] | -0.03 mag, 9.53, 9.68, 9.32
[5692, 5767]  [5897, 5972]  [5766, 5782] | 0.00 mag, 9.47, 9.42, 9.33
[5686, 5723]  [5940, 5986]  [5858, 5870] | 0.02 mag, 9.23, 9.21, 9.43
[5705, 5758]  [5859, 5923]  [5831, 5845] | 0.01 mag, 9.55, 9.3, 9.26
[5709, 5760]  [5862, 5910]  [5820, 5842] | 0.01 mag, 9.65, 9.37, 9.37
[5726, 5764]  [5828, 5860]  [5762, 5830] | 0.02 mag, 9.76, 9.35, 9.37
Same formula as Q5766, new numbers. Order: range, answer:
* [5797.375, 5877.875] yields 9.47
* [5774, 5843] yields 9.33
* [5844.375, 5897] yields 9.3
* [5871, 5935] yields 9.2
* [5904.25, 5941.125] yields 9.12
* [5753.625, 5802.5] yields 9.39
